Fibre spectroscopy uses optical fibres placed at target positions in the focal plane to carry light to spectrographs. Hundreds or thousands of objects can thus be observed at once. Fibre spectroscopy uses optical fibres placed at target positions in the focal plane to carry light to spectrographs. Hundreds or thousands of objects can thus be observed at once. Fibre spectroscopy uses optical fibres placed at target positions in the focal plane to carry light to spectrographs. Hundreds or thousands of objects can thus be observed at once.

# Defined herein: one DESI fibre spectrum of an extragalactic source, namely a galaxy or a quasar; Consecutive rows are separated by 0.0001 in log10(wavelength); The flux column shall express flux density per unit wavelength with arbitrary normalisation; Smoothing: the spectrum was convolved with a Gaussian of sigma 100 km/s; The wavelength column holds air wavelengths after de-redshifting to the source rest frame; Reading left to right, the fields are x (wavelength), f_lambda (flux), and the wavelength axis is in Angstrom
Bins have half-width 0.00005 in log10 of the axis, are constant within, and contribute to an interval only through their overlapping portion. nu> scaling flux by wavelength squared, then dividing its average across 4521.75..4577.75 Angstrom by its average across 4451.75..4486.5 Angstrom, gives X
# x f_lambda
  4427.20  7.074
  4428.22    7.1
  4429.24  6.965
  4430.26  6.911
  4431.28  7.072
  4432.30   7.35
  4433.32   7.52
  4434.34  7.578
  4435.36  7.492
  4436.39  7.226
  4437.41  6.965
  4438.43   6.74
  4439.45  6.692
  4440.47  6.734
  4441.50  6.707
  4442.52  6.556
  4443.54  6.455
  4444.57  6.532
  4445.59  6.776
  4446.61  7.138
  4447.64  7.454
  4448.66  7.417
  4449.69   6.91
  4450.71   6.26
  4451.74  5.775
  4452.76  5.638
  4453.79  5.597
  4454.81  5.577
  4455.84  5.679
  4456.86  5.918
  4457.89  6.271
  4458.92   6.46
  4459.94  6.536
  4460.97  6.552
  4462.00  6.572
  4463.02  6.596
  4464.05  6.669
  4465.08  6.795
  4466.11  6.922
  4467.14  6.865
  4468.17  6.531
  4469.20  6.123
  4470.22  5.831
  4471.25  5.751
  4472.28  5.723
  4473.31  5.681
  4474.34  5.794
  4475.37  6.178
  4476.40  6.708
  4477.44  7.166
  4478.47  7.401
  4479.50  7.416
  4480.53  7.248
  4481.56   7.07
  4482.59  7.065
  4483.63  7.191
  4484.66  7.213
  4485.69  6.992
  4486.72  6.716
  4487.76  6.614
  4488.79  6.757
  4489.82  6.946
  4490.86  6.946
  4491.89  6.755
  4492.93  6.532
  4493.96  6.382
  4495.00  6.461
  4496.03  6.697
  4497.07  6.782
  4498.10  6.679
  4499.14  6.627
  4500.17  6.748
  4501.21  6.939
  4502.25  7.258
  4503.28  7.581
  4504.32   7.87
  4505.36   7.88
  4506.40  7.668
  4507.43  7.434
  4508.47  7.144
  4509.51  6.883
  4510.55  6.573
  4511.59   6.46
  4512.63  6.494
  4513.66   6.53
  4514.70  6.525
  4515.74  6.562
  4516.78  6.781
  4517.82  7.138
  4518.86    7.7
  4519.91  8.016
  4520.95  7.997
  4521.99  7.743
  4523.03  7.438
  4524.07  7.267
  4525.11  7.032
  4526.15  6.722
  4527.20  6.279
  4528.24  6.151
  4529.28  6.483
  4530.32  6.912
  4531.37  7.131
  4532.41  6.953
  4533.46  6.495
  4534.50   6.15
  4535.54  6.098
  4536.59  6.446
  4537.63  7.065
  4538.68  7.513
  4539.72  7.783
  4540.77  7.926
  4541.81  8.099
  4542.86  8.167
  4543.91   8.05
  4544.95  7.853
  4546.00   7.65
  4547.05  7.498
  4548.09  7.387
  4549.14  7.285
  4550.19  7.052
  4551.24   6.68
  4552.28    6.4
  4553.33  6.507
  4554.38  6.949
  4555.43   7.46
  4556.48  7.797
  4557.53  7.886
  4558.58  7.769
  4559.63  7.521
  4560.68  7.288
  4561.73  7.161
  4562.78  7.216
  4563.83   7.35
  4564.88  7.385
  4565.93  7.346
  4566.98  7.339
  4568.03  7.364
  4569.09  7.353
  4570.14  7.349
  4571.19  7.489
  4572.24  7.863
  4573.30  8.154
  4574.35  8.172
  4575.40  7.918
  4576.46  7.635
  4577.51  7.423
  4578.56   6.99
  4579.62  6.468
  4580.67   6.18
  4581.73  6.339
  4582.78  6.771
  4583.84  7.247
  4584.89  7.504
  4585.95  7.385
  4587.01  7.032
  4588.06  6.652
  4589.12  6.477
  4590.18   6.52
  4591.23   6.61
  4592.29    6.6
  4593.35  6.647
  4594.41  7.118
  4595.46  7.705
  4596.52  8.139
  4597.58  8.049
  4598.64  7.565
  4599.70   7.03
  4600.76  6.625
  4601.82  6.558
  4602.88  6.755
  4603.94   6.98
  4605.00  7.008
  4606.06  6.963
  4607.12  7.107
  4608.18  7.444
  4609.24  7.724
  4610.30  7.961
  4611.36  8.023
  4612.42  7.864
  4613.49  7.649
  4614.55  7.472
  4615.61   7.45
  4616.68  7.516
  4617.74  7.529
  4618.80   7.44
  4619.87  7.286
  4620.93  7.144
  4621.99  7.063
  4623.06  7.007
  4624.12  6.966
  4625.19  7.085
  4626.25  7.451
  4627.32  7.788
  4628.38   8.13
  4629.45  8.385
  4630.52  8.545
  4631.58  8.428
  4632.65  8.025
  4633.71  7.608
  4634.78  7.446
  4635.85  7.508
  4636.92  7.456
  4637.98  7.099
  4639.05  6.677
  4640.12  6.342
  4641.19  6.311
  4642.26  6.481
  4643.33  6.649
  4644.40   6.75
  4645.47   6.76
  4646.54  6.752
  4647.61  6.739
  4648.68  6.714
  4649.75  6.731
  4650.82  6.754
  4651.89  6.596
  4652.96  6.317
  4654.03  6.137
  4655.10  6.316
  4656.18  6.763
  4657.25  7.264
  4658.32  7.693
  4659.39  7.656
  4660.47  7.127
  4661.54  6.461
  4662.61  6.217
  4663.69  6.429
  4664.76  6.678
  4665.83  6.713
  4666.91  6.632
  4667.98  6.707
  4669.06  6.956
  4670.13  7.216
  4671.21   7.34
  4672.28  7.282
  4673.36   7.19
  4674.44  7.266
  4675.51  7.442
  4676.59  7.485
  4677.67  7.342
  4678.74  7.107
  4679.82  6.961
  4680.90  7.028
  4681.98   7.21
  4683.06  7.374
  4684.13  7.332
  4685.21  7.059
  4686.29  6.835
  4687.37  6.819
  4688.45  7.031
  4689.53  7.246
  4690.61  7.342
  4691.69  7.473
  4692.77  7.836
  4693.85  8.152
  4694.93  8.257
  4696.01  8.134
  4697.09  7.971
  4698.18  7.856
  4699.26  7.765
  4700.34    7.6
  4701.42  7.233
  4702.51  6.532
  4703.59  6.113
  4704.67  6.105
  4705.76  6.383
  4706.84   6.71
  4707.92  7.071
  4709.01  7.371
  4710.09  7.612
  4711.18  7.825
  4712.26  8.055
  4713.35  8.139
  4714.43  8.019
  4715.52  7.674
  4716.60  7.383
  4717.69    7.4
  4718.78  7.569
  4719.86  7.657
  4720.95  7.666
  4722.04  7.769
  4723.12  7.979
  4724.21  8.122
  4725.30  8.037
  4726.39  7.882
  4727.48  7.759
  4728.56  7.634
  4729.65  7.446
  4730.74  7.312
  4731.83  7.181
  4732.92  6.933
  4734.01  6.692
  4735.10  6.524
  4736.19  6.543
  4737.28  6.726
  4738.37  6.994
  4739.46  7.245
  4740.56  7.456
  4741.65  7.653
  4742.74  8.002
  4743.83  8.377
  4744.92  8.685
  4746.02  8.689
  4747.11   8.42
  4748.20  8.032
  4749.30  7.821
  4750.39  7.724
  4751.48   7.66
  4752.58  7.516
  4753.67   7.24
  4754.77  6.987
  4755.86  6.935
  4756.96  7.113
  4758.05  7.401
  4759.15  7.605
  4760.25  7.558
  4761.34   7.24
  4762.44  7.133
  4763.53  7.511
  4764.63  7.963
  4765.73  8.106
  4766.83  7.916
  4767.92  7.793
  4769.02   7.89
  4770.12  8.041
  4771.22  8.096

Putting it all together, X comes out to 1.17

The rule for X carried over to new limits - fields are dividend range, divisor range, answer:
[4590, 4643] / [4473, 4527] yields 1.11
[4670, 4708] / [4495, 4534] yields 1.12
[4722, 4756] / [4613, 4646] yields 1.08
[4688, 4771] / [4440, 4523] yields 1.24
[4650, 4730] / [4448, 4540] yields 1.17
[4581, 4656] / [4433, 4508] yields 1.13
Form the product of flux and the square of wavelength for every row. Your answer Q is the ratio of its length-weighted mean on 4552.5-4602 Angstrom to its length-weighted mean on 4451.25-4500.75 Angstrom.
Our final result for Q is 1.16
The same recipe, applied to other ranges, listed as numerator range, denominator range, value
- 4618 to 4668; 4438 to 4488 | 1.16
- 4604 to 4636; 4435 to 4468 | 1.24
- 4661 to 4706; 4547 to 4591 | 1.04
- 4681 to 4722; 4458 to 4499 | 1.23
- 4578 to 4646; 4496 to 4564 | 1.05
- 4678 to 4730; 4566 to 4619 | 1.08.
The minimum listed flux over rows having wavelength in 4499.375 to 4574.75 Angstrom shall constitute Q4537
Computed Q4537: 6.098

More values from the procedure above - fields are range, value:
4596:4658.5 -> 6.137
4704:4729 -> 6.105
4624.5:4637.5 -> 7.085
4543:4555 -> 6.4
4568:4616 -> 6.18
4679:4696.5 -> 6.819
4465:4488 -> 5.681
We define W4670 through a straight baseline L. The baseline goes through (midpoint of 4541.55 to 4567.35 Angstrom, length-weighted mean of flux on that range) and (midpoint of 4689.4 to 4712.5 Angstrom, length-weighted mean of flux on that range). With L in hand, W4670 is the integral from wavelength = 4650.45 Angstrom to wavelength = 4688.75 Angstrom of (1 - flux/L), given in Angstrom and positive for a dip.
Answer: 2.2 Angstrom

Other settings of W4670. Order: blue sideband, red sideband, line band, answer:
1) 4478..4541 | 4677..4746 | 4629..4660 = 0.9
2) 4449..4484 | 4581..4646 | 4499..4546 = -2.8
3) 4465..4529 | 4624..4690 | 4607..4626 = -1.1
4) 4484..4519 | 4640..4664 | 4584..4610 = -1.2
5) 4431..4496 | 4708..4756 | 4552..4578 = -1.6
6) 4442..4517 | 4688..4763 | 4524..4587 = -2.6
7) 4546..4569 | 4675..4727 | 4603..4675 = 2.1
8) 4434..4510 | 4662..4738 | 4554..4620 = -2.7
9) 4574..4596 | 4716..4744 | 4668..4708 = 0.4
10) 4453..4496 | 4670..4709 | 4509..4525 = -0.9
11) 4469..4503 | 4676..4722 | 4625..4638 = -1.2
